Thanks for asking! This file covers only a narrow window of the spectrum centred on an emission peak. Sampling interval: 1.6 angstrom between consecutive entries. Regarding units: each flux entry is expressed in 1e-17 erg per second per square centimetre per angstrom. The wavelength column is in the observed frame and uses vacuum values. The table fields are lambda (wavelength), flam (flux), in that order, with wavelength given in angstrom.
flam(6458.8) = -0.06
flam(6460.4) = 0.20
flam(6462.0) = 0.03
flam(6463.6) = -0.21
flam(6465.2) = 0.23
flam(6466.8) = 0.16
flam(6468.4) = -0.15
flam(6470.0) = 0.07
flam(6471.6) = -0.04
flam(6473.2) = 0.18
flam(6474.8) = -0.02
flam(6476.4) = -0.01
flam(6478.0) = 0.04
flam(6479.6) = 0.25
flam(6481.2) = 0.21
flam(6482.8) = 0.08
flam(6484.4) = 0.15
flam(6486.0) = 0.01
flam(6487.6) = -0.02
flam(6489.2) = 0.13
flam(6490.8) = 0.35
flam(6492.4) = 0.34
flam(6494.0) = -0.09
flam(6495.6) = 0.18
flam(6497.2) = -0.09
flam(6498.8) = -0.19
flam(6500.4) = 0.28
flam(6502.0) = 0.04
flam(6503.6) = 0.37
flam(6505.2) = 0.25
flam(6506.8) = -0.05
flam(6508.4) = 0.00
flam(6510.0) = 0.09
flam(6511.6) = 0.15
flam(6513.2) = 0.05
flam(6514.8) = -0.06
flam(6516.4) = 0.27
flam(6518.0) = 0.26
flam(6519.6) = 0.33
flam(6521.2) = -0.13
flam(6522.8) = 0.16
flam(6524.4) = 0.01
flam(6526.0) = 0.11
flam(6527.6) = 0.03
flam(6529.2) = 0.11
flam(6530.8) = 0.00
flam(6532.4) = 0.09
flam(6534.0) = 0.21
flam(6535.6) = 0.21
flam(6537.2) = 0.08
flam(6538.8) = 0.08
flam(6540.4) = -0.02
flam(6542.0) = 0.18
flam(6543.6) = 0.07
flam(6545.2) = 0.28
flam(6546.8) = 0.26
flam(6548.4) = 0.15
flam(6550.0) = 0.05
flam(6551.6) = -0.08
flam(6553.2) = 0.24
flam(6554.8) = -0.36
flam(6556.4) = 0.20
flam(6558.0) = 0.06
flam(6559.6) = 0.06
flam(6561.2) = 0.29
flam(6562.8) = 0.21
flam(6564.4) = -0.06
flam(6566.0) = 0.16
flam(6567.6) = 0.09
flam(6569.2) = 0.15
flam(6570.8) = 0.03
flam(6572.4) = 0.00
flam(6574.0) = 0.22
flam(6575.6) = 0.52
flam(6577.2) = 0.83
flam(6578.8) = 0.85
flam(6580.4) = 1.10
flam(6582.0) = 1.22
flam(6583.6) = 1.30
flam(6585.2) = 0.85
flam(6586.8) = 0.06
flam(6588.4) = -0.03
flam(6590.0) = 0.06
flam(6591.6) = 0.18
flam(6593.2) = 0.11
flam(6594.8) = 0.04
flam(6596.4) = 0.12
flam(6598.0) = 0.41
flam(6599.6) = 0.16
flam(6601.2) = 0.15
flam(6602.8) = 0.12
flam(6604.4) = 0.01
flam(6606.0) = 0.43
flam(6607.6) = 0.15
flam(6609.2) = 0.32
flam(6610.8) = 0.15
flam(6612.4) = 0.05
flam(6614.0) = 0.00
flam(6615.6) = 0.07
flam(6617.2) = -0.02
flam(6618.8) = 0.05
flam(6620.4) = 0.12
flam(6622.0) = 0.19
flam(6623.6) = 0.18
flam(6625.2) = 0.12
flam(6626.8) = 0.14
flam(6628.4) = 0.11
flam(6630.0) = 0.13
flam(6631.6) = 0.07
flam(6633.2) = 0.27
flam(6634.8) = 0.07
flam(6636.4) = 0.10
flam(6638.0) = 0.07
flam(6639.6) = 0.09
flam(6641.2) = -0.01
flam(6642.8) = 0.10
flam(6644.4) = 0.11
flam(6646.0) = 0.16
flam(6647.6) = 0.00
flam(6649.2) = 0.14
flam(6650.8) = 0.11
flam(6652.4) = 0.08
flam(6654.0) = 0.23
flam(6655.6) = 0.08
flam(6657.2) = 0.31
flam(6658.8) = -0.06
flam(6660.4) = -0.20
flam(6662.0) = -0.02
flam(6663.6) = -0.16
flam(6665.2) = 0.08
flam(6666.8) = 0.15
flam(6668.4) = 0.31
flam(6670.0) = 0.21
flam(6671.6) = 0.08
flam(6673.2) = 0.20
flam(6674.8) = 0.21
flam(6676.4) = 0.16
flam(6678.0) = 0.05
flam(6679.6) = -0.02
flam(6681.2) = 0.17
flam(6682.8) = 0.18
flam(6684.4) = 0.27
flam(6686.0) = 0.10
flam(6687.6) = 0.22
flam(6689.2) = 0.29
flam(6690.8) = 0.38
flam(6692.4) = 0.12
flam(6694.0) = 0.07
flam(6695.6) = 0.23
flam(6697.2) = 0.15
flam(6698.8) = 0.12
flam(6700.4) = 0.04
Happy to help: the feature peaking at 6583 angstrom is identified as [O II]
